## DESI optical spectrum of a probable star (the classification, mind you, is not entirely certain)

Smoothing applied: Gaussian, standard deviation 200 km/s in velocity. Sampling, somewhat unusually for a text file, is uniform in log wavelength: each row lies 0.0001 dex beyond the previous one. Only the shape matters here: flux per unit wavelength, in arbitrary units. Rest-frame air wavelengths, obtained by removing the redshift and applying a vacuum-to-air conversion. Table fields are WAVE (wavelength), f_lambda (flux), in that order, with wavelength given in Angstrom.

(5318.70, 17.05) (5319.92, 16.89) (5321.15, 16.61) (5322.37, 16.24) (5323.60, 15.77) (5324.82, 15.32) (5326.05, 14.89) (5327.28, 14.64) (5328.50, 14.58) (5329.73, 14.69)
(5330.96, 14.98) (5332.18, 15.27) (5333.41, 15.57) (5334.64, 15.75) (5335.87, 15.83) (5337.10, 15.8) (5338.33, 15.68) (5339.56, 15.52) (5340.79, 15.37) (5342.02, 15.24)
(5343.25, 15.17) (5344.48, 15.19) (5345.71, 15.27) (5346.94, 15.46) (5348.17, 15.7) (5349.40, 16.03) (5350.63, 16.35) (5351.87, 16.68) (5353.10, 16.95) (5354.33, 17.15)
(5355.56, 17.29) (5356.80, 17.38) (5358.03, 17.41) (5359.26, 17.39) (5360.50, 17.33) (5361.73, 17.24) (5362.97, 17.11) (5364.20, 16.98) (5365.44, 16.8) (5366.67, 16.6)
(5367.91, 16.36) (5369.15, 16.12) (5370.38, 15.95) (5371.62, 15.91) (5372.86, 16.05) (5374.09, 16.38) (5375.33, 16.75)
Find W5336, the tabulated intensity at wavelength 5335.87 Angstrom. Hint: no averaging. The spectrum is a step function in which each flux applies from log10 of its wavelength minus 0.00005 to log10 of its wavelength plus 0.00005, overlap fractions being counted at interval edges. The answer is 15.83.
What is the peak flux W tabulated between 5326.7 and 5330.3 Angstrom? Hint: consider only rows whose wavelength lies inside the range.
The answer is 14.69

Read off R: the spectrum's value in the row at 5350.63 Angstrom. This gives 16.35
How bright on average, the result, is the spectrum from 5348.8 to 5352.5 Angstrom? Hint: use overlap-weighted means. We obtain 16.3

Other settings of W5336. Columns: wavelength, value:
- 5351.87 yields 16.68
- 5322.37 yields 16.24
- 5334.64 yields 15.75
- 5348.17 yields 15.7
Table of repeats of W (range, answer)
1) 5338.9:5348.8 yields 15.7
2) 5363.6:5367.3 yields 16.98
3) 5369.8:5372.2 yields 15.95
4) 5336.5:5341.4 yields 15.8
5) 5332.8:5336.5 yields 15.83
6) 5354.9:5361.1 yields 17.41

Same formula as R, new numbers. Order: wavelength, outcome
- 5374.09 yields 16.38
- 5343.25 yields 15.17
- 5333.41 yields 15.57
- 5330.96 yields 14.98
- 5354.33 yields 17.15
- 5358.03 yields 17.41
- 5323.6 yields 15.77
